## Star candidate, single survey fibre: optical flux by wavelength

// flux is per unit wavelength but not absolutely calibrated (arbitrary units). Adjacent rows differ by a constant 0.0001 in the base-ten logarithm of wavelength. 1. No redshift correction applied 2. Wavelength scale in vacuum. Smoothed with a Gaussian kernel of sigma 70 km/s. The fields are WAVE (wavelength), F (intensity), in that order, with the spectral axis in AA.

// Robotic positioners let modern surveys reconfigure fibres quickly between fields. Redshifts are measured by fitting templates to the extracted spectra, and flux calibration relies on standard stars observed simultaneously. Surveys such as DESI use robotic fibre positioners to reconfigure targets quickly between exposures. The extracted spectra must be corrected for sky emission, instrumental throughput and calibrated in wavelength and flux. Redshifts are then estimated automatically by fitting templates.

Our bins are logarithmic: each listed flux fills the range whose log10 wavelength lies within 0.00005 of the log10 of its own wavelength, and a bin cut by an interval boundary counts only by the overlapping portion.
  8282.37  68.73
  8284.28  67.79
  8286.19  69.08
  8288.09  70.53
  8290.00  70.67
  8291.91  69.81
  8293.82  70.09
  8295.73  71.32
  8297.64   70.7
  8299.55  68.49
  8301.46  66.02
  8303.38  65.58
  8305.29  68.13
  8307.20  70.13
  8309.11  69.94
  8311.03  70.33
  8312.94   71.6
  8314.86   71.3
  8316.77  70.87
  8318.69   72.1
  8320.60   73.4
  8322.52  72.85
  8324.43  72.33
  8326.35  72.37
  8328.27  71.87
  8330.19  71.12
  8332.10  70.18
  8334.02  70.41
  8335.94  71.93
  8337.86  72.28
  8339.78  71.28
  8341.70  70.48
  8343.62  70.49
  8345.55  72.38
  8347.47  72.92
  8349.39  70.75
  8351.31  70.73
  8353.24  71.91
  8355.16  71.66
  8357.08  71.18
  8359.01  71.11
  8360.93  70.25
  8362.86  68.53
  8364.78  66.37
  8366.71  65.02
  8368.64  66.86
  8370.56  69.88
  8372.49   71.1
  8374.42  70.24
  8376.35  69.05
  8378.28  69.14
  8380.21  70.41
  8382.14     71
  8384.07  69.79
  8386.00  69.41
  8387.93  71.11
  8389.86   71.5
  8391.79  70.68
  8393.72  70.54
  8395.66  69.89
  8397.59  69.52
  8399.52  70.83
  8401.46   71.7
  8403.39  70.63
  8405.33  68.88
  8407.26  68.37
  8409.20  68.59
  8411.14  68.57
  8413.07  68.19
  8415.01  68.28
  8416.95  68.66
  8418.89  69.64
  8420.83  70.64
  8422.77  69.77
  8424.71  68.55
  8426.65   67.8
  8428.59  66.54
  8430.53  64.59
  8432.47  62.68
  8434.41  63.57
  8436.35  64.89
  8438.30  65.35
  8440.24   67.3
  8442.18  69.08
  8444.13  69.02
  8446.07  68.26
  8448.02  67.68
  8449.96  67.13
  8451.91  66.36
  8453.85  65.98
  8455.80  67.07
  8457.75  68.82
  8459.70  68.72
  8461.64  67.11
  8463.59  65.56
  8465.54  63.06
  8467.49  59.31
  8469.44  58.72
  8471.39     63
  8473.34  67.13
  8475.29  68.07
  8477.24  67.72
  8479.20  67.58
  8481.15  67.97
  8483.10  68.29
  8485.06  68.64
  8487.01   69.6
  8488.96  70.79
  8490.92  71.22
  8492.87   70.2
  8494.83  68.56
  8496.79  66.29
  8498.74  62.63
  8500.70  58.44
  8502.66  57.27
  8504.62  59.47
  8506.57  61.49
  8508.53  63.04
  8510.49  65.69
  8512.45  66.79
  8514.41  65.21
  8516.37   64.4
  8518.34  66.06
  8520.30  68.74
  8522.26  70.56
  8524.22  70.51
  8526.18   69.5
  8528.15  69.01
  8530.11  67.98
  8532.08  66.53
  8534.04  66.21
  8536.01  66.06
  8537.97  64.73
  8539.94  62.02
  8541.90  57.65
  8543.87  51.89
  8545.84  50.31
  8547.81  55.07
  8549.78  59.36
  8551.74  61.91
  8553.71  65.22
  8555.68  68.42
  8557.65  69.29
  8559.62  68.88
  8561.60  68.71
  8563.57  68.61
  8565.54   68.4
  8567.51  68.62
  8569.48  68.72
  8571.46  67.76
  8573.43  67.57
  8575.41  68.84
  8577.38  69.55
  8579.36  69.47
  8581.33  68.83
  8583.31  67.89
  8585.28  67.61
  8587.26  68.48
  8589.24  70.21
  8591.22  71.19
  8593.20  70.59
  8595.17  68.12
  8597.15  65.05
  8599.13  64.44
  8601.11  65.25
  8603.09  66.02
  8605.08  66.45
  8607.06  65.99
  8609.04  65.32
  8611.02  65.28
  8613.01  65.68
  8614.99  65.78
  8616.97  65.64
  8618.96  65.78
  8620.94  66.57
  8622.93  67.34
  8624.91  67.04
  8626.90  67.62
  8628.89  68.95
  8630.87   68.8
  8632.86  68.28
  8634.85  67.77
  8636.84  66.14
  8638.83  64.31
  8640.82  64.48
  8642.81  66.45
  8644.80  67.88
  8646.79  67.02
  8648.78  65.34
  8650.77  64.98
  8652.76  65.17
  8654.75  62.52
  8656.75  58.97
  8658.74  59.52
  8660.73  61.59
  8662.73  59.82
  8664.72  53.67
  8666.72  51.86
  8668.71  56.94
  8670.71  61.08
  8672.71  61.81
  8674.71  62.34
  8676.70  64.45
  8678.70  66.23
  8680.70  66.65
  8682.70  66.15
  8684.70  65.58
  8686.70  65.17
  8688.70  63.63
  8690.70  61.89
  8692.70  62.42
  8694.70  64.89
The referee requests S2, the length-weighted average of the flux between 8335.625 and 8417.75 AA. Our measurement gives 70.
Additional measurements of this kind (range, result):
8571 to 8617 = 67.4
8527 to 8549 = 61.6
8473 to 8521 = 66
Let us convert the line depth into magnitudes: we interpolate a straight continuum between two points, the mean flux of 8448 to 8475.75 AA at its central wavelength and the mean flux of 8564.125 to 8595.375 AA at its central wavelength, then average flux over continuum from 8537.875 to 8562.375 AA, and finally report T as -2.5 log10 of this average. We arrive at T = 0.108 mag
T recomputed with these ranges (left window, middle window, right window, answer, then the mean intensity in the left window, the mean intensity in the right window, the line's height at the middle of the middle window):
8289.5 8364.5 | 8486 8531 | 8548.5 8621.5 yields 0.03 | 70.7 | 67.1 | 68.2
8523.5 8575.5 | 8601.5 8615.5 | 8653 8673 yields -0.07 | 65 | 58.9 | 61.8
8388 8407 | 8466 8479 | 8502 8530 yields 0.05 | 70.4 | 65.7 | 67.5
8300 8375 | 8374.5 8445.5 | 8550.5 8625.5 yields 0.01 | 70.4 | 67.4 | 69.6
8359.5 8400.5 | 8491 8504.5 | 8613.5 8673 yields 0.05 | 69.6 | 64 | 67.1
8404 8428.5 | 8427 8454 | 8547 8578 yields 0.03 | 68.8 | 66.6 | 68.4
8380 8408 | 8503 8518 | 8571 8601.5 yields 0.09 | 70.3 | 68.3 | 69.1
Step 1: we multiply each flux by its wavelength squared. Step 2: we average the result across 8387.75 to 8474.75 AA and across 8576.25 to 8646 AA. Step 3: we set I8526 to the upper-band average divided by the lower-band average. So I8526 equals 1.0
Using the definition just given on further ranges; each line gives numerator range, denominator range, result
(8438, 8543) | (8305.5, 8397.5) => 0.97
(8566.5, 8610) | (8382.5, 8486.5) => 1.04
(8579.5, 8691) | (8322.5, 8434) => 0.99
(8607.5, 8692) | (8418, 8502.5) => 1.01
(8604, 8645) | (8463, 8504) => 1.05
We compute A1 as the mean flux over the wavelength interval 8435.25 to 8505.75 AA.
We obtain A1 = 66.2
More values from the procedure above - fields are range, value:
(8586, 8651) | 66.8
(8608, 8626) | 66.1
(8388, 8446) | 68.5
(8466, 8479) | 64.1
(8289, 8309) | 69.1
